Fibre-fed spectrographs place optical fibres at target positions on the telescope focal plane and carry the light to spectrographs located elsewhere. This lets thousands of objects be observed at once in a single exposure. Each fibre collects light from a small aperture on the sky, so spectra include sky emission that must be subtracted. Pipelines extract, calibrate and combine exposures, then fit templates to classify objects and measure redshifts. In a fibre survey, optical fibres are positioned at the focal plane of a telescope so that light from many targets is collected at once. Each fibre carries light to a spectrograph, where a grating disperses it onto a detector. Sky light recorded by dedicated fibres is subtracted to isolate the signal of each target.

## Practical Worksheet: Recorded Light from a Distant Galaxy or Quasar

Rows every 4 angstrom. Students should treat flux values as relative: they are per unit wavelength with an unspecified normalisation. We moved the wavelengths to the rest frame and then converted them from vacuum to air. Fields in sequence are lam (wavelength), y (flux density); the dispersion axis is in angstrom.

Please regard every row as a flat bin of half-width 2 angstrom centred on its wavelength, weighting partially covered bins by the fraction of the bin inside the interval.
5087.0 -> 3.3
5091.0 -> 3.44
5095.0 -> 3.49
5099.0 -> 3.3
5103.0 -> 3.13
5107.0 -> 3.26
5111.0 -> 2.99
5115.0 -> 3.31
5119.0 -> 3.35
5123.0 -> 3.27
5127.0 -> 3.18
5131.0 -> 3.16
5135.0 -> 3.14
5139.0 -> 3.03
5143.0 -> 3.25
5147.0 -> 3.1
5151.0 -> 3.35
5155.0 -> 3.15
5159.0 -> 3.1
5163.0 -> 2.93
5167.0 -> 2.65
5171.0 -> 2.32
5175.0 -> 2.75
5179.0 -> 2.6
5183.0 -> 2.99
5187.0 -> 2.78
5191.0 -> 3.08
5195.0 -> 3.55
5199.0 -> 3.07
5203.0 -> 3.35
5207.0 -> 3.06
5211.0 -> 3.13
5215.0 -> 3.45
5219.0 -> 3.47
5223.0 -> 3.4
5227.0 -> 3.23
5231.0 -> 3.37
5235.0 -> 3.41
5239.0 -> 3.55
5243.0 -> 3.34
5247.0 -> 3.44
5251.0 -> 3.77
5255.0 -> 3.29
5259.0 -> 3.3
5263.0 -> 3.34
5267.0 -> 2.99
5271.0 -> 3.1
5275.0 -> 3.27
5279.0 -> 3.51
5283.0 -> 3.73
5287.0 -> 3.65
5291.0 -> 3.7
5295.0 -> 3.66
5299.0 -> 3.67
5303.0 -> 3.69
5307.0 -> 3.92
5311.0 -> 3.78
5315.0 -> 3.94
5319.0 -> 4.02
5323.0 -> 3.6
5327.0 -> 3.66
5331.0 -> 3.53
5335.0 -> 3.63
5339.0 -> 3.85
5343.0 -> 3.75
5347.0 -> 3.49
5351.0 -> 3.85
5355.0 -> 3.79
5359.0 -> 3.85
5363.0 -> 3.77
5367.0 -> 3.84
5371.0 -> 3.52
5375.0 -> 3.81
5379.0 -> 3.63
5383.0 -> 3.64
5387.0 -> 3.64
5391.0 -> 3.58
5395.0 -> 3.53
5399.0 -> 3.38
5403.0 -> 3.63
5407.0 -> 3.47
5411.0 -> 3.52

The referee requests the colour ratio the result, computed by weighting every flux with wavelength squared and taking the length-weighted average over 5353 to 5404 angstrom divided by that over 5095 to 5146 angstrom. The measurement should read 1.26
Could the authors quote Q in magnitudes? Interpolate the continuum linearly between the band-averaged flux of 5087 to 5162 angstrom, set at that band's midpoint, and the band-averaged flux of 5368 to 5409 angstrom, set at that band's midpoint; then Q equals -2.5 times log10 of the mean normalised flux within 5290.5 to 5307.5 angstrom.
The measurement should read -0.08 mag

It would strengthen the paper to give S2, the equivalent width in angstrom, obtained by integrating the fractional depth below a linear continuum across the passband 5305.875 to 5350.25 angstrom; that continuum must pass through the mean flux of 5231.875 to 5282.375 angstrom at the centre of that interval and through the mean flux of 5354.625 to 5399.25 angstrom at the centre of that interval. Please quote -2.4 angstrom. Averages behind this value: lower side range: 3.37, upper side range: 3.67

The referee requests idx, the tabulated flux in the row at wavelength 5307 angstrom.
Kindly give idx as 3.92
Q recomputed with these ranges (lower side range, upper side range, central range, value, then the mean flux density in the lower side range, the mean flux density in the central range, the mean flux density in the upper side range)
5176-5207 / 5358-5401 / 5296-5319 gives -0.118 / 3.05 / 3.81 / 3.65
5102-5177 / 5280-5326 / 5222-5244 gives 0.025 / 3.07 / 3.38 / 3.75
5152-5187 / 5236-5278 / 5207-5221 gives -0.074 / 2.82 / 3.31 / 3.34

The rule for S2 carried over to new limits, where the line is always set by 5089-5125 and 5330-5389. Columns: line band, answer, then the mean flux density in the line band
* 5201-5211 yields 0.75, 3.19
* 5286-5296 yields -0.22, 3.67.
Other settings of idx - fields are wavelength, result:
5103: 3.13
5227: 3.23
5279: 3.51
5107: 3.26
